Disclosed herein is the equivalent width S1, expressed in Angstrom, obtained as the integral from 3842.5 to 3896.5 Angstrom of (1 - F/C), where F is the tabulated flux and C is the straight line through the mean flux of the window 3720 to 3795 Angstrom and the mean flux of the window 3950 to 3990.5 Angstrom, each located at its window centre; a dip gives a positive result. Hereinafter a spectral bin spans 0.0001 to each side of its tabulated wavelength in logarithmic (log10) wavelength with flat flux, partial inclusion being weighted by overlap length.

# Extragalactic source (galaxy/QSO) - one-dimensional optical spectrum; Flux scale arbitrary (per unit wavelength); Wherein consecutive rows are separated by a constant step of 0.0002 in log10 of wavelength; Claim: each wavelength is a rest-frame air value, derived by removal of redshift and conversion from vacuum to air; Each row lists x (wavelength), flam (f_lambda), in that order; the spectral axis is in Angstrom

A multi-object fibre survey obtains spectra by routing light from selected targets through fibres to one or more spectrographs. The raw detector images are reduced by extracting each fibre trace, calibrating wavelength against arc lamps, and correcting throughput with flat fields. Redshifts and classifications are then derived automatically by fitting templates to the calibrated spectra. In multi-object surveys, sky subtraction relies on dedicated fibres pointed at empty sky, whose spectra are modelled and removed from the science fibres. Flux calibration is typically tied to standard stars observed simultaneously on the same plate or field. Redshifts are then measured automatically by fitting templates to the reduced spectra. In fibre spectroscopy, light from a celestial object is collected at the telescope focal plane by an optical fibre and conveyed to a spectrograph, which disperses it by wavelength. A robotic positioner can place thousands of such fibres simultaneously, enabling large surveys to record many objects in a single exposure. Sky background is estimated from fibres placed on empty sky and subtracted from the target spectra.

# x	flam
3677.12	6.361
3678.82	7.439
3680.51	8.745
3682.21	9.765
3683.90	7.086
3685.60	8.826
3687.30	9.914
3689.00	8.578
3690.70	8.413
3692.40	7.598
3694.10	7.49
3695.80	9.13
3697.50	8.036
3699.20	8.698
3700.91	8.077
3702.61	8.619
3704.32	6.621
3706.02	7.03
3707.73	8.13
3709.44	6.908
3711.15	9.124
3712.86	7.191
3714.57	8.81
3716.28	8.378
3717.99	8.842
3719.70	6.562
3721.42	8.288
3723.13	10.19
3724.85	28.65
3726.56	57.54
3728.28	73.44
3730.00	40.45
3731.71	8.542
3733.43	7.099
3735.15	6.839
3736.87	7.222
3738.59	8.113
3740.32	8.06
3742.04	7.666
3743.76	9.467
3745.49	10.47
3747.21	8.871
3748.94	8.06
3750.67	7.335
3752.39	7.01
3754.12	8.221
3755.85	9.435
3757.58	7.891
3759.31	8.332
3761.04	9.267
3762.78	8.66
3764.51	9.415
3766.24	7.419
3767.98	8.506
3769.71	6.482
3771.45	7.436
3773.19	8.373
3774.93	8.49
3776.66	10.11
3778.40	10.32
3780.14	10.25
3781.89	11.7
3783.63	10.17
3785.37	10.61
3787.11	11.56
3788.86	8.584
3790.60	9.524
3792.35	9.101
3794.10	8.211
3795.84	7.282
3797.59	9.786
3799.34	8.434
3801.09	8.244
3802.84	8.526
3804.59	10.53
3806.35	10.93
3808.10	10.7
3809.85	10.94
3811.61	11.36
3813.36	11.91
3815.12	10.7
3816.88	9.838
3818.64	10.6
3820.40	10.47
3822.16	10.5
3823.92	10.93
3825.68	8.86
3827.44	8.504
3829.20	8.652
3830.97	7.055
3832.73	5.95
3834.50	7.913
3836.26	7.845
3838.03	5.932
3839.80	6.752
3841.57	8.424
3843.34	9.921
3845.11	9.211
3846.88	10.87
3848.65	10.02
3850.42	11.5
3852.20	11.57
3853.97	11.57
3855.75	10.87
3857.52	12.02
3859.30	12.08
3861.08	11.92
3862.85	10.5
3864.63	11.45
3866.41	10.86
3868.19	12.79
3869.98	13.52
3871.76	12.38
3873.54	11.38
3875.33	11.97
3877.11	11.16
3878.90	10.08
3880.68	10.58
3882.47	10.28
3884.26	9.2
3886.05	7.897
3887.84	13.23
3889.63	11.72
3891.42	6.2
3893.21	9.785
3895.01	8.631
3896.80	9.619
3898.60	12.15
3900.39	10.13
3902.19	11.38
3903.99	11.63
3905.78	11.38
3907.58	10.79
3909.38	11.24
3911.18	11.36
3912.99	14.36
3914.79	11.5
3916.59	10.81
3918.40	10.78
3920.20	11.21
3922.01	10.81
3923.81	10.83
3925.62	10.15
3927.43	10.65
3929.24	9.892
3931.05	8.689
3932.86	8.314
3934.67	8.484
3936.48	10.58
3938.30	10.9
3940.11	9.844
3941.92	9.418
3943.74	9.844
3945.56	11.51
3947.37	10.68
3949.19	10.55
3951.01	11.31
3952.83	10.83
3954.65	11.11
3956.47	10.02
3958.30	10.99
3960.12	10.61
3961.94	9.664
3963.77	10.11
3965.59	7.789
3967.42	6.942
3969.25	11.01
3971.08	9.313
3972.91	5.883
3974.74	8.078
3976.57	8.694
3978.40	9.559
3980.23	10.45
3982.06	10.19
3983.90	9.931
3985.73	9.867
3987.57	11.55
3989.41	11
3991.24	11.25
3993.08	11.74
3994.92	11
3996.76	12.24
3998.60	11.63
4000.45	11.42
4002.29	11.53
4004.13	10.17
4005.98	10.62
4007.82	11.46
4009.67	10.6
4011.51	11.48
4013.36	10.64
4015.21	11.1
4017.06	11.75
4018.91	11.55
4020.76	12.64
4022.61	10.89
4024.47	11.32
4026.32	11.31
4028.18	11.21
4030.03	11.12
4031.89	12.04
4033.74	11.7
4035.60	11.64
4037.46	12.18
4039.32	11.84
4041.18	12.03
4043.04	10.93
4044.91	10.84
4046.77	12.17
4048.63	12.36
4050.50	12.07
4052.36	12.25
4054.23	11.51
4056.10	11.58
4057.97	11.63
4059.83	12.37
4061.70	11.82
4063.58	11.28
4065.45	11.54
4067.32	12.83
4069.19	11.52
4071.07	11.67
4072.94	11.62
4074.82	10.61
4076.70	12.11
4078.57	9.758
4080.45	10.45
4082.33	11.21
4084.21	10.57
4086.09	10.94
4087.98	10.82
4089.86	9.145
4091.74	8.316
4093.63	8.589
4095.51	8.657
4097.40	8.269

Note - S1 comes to 1.2 Angstrom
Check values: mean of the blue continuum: 12.5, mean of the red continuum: 9.78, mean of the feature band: 10.8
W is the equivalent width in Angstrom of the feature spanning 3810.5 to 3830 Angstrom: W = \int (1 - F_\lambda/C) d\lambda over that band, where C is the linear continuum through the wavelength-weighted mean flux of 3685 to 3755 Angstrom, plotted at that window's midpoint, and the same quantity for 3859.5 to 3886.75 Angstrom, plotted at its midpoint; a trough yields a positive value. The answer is 2.19 Angstrom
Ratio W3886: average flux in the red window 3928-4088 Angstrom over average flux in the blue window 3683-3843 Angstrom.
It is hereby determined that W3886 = 1.0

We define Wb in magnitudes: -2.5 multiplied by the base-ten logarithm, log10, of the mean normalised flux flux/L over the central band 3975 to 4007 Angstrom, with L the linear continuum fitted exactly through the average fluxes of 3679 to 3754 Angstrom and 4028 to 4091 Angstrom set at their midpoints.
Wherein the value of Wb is 0.08 mag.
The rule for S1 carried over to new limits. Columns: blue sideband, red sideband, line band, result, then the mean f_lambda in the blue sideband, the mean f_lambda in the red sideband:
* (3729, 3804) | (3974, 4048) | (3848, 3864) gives -1.97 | 9.55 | 11.1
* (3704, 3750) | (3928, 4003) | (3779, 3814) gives 8.59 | 14.4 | 10.1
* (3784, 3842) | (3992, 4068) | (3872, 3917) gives -2.84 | 9.26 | 11.6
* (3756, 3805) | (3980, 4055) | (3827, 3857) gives 1.96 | 9.04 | 11.4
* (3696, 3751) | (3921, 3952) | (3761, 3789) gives 7.35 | 13.4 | 10.2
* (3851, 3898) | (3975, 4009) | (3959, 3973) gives 2.15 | 10.9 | 10.7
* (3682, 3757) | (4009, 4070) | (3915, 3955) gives 4.85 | 12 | 11.6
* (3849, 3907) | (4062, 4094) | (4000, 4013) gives -0.16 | 11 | 10.8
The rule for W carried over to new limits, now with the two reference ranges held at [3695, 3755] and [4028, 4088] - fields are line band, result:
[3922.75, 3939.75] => 3.13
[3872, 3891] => 2.44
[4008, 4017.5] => 0.50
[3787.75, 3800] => 3.75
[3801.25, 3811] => 1.84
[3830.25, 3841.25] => 4.83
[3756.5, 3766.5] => 3.27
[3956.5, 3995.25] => 6.83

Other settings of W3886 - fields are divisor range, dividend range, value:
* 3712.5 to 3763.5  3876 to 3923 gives 0.77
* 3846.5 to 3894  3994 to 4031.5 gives 1.02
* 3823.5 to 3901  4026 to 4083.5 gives 1.15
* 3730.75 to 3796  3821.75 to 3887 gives 1.15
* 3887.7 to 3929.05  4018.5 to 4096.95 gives 1.04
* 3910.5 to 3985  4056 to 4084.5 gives 1.13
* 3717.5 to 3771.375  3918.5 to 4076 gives 0.80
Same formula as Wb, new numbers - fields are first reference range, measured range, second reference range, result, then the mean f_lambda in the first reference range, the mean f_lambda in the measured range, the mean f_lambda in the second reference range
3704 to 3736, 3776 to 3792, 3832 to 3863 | 0.28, 17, 10.3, 9.72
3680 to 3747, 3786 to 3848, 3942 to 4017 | 0.25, 12.5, 9.28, 10.4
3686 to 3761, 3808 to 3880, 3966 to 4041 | 0.12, 12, 10.3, 10.8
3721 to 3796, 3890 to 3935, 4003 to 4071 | 0.15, 12.5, 10.5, 11.6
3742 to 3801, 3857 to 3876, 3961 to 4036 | -0.23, 8.91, 11.9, 10.6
